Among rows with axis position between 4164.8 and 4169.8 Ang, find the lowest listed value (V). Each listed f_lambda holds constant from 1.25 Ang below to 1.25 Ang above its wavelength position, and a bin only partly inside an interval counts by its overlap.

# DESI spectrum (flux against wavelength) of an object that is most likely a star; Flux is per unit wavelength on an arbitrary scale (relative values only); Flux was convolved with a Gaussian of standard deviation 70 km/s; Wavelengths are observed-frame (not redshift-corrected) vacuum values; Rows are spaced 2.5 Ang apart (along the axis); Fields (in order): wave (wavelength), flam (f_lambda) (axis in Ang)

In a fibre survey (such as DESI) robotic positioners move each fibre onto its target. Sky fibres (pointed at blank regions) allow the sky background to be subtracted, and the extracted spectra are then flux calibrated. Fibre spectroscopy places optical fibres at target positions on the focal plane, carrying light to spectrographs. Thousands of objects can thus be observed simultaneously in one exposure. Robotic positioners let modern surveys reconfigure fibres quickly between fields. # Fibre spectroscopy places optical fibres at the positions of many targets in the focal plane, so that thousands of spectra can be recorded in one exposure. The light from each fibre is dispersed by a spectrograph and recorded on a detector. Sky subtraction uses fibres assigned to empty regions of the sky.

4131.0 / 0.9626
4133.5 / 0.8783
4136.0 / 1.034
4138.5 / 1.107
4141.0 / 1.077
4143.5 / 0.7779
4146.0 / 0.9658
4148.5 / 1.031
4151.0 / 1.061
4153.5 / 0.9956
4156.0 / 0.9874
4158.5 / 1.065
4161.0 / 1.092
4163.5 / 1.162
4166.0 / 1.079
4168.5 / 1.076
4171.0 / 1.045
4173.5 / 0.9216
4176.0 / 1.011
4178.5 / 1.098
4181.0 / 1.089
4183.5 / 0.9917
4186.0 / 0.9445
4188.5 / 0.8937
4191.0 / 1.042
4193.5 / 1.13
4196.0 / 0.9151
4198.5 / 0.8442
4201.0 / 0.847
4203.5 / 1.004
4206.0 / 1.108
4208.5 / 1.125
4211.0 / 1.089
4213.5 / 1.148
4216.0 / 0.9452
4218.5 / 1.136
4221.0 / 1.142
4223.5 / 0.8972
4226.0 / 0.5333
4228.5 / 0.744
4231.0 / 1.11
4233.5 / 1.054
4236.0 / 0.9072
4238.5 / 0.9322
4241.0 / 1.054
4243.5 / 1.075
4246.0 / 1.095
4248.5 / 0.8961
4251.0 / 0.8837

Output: 1.076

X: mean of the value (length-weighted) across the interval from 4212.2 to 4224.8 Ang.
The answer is 1.05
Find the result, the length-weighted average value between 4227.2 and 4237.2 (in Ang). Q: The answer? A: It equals 0.952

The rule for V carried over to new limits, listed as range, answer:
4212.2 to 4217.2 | 0.9452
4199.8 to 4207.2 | 0.847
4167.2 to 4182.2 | 0.9216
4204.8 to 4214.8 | 1.089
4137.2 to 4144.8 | 0.7779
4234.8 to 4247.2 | 0.9072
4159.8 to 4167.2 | 1.079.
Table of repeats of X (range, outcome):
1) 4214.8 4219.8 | 1.04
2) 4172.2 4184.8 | 1.02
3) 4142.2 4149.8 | 0.927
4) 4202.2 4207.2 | 1.05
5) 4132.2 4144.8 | 0.975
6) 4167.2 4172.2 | 1.06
